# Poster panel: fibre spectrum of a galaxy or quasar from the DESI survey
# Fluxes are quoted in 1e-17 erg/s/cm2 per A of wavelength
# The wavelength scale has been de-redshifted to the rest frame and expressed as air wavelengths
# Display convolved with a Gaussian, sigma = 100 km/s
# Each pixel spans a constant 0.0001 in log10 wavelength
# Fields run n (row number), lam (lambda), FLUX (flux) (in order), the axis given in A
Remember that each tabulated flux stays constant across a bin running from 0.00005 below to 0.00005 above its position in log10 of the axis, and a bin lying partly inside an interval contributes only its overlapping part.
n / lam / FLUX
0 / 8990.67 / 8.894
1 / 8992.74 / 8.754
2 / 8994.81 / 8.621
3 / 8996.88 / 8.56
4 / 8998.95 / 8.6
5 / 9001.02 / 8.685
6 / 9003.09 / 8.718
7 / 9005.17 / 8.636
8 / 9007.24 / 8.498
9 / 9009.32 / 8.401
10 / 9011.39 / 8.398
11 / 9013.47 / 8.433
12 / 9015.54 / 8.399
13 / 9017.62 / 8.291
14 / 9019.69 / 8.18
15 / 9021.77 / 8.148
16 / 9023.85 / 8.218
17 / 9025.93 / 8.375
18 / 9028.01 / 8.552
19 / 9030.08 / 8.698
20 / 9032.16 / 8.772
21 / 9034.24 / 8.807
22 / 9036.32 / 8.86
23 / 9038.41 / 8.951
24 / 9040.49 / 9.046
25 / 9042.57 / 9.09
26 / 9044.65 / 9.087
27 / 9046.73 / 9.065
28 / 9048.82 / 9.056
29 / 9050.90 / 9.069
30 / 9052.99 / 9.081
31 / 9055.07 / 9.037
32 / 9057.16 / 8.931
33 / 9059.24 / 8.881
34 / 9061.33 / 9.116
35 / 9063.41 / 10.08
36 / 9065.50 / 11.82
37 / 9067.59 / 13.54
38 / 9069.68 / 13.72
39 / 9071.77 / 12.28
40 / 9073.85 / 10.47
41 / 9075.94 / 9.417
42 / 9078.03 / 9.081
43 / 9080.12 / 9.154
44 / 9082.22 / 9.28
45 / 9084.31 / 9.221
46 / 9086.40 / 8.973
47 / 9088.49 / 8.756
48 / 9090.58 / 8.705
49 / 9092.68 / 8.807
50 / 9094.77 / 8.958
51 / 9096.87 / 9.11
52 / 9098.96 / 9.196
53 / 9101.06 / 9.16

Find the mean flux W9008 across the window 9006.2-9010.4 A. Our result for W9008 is 8.45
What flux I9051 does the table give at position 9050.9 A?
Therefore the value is 9.069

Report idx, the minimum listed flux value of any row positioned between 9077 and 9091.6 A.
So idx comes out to 8.705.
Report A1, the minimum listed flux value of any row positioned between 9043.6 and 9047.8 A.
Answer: 9.065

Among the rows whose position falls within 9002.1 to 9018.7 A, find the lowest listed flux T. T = 8.291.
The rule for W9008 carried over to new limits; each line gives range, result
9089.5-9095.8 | 8.82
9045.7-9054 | 9.06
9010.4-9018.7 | 8.38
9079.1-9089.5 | 9.08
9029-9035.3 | 8.77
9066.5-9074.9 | 12.5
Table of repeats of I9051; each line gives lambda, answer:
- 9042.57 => 9.09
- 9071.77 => 12.28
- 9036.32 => 8.86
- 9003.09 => 8.718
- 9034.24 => 8.807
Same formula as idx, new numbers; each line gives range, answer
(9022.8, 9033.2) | 8.218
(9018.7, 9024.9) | 8.148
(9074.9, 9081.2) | 9.081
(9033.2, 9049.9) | 8.807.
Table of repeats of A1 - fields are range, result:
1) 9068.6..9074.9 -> 10.47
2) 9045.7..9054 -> 9.056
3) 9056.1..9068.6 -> 8.881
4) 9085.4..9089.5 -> 8.756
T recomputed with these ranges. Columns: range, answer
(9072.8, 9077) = 9.417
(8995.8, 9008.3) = 8.498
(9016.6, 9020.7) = 8.18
